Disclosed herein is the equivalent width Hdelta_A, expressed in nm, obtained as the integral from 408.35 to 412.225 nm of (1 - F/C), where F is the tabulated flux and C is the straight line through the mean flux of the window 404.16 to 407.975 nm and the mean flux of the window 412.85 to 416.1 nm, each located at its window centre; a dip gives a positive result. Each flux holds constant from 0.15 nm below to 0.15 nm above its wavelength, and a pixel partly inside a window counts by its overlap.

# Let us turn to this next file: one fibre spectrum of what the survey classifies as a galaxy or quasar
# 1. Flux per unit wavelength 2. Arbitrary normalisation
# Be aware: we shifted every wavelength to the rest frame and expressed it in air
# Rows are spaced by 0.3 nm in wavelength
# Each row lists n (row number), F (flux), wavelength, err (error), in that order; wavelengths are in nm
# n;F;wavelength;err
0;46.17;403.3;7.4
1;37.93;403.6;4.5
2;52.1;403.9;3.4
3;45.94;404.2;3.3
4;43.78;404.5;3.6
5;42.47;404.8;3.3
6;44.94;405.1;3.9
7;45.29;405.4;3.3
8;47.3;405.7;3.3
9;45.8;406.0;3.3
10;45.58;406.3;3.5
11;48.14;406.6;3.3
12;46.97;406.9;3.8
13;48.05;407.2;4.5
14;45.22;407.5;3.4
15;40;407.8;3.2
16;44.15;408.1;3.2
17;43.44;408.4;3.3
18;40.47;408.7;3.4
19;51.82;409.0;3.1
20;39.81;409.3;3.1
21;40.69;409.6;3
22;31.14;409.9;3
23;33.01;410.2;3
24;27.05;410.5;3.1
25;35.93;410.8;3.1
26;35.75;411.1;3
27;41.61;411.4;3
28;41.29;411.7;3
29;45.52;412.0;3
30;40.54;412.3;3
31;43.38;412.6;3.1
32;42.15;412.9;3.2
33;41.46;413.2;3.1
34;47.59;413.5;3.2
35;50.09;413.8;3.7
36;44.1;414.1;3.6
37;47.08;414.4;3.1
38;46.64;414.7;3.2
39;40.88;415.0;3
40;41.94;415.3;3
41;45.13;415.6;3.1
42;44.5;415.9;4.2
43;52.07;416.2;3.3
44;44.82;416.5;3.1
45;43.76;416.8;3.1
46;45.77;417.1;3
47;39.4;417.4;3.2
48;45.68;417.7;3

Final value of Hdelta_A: 0.528 nm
